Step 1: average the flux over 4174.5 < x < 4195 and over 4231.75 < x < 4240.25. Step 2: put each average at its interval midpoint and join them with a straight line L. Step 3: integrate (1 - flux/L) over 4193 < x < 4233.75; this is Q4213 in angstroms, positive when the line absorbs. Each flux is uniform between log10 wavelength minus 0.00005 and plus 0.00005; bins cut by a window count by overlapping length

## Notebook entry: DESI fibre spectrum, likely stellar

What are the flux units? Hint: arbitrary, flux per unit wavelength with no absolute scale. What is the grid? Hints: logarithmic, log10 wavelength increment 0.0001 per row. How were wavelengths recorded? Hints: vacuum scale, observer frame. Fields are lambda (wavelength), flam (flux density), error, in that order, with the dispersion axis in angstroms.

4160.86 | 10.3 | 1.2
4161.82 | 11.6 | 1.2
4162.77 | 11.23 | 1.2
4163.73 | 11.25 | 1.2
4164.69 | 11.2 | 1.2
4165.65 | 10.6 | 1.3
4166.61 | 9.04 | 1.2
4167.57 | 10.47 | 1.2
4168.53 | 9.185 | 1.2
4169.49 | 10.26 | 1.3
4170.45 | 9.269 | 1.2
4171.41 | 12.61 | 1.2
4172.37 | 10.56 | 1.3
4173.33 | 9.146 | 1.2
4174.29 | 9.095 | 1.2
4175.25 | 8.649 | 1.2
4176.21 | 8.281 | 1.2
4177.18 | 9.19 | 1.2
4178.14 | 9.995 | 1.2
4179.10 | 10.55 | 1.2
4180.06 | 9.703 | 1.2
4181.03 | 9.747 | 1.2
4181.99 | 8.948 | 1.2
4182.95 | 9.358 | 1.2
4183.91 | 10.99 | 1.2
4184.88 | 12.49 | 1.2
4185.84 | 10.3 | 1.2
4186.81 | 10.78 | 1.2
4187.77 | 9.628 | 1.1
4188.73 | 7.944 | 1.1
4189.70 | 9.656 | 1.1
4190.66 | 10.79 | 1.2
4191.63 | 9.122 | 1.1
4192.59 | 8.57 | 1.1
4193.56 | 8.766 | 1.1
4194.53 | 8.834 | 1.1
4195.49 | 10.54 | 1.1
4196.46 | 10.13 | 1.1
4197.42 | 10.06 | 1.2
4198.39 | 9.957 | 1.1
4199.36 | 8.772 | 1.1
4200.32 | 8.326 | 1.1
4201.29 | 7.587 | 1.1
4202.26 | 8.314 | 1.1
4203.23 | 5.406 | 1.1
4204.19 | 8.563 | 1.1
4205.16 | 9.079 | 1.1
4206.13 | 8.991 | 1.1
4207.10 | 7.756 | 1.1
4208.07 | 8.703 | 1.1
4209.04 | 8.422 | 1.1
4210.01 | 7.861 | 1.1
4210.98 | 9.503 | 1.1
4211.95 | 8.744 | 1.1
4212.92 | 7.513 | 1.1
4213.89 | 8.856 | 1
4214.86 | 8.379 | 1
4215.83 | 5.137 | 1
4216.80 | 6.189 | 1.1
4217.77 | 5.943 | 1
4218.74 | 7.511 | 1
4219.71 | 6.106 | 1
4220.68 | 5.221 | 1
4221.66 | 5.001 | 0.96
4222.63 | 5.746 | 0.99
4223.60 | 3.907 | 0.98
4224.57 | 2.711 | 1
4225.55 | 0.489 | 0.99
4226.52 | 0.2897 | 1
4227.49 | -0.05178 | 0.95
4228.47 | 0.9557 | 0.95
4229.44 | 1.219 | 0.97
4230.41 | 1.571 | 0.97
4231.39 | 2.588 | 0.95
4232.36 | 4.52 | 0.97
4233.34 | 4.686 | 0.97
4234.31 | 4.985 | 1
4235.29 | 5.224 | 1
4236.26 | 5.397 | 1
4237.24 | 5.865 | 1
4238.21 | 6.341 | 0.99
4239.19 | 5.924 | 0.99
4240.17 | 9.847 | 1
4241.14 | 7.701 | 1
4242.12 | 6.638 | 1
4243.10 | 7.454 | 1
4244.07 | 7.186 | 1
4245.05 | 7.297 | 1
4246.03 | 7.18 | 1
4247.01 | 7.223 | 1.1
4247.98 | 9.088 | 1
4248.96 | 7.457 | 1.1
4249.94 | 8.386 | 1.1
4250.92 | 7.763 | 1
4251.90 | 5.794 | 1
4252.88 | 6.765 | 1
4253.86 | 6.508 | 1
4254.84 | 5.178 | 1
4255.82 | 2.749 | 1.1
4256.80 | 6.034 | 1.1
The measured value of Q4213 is 6.7 angstroms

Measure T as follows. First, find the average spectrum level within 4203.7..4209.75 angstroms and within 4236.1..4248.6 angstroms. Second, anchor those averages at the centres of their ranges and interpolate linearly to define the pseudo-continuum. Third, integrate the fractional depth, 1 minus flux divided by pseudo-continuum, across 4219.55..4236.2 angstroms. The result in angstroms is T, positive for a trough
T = 9.7 angstroms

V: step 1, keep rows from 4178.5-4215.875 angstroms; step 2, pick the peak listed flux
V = 12.49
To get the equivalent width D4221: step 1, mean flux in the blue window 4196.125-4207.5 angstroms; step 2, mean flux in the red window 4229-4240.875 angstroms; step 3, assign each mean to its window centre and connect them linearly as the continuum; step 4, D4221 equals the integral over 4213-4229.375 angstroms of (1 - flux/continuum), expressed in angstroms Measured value 5.4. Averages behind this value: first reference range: 8.57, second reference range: 4.92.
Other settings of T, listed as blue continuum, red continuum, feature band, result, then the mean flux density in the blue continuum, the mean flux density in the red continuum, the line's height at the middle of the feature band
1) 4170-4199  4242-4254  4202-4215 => 0.8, 9.78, 7.33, 8.86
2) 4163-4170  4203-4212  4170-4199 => -1.1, 10.3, 8.36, 9.45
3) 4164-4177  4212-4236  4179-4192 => -2.6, 9.88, 4.45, 8.35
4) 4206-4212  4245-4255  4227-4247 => 6.3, 8.52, 7.2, 7.62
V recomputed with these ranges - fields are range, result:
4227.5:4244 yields 9.847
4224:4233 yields 4.52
